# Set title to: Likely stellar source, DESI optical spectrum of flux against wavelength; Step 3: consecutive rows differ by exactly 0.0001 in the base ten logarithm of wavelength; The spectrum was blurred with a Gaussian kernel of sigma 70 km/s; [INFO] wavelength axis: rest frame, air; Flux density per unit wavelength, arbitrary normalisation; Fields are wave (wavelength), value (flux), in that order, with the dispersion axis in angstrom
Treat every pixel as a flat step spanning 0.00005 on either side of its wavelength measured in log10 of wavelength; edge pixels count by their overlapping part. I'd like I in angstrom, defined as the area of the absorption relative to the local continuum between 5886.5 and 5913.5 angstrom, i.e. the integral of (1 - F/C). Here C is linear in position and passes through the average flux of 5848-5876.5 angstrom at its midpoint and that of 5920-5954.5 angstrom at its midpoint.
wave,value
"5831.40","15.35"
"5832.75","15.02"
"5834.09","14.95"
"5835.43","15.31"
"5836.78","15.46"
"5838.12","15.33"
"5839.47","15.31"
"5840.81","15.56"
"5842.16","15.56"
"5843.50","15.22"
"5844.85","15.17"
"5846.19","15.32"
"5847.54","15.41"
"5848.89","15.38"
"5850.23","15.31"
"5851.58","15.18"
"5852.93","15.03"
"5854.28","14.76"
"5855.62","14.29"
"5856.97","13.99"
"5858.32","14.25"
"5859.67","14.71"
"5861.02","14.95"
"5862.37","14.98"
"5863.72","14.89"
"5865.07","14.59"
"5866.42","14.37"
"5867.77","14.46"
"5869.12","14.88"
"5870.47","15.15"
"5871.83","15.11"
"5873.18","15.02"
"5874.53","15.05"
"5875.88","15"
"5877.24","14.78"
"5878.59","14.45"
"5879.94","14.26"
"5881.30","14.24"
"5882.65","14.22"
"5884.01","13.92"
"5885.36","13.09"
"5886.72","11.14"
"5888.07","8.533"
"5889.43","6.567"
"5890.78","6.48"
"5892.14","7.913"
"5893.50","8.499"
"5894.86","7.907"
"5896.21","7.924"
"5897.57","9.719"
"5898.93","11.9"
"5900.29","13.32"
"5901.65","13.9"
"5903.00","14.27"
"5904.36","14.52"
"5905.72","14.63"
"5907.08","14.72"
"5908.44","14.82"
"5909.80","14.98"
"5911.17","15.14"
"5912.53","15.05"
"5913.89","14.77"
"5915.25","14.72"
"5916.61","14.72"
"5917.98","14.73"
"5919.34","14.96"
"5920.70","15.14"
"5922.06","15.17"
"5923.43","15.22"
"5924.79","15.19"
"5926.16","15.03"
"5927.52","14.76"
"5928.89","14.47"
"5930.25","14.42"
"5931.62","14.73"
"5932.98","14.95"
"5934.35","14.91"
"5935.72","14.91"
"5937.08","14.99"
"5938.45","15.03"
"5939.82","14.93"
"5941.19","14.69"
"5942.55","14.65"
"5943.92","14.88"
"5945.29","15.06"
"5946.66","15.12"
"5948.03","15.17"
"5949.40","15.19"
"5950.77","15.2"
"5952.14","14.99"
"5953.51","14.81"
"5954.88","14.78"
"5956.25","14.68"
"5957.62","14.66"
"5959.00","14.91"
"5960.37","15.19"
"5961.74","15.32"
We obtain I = 5.9 angstrom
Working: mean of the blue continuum 14.8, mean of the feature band 11.6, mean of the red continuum 14.9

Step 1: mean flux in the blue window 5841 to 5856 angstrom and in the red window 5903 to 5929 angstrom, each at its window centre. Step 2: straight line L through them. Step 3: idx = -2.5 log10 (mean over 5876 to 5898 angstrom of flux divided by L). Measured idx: 0.341 mag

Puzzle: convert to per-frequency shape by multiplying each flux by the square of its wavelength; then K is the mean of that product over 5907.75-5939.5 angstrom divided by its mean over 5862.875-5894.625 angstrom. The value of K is 1.18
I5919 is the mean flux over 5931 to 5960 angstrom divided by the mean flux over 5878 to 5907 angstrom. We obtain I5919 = 1.3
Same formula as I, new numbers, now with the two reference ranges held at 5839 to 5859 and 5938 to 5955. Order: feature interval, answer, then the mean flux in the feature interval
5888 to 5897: 4.41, 7.66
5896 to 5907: 1.59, 12.8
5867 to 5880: 0.16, 14.8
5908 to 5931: 0.14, 14.9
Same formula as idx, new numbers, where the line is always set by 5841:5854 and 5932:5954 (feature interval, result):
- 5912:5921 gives 0.01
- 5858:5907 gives 0.18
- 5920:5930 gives 0.00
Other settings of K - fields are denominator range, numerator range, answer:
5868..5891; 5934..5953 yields 1.16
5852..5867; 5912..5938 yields 1.04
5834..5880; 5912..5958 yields 1.02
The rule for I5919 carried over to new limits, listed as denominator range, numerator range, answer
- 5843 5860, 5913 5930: 1.00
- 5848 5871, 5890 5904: 0.69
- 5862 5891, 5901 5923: 1.09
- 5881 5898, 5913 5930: 1.50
